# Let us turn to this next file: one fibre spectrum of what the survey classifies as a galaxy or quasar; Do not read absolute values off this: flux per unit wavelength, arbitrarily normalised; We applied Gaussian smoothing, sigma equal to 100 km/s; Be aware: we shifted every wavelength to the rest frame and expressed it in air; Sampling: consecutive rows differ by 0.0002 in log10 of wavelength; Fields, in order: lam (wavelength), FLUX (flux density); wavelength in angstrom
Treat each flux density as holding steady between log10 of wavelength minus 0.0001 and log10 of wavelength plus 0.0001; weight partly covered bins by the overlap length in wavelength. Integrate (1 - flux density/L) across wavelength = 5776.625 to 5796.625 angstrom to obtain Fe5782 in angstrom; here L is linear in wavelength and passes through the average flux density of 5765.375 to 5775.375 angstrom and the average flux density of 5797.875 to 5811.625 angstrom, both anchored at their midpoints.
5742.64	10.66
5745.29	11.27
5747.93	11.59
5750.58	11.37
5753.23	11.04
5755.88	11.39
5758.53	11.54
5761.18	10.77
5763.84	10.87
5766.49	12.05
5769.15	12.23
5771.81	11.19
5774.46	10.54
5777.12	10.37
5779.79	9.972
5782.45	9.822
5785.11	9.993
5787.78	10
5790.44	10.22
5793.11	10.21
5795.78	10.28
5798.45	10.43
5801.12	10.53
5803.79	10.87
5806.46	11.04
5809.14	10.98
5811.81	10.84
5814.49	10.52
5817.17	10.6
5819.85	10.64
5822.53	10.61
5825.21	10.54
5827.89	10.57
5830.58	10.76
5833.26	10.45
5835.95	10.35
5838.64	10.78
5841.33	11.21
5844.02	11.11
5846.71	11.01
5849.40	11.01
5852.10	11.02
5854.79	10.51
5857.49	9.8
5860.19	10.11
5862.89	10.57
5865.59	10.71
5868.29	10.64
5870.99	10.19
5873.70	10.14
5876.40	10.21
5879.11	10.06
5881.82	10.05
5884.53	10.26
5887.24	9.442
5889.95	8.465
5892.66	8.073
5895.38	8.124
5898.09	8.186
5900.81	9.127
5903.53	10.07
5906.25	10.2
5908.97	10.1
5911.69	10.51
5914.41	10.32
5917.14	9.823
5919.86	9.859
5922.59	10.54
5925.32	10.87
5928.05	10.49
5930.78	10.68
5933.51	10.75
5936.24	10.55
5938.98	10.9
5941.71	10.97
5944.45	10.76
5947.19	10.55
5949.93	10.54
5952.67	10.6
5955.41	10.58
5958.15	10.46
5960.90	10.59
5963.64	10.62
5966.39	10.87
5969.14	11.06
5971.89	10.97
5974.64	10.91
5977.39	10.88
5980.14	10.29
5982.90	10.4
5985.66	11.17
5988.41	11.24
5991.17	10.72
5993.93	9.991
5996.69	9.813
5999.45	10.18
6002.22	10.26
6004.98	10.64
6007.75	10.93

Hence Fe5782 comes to 2.0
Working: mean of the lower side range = 11.5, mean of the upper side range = 10.8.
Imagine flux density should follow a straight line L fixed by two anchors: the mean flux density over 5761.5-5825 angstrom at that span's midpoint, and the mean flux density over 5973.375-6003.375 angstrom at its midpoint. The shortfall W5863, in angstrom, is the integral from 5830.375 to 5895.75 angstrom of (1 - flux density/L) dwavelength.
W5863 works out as 2.4 angstrom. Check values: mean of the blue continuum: 10.6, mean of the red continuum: 10.5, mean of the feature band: 10.2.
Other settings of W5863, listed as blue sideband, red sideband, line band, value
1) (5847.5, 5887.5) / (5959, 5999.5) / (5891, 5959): 2.4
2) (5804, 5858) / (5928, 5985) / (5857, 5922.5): 5.6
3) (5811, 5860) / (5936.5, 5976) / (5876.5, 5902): 3.7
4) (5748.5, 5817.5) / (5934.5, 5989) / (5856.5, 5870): 0.5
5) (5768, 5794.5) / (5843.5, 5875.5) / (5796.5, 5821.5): -0.5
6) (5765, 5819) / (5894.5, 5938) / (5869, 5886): 0.1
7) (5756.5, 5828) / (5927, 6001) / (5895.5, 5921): 2.3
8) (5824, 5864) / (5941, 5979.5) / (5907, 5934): 0.8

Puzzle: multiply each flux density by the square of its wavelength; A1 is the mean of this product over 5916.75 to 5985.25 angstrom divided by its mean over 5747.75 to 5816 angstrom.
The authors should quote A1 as 1.05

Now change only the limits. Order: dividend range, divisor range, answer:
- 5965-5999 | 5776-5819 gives 1.09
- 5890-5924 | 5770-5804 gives 0.96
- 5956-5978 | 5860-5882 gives 1.08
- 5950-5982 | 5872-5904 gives 1.18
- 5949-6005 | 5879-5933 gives 1.11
